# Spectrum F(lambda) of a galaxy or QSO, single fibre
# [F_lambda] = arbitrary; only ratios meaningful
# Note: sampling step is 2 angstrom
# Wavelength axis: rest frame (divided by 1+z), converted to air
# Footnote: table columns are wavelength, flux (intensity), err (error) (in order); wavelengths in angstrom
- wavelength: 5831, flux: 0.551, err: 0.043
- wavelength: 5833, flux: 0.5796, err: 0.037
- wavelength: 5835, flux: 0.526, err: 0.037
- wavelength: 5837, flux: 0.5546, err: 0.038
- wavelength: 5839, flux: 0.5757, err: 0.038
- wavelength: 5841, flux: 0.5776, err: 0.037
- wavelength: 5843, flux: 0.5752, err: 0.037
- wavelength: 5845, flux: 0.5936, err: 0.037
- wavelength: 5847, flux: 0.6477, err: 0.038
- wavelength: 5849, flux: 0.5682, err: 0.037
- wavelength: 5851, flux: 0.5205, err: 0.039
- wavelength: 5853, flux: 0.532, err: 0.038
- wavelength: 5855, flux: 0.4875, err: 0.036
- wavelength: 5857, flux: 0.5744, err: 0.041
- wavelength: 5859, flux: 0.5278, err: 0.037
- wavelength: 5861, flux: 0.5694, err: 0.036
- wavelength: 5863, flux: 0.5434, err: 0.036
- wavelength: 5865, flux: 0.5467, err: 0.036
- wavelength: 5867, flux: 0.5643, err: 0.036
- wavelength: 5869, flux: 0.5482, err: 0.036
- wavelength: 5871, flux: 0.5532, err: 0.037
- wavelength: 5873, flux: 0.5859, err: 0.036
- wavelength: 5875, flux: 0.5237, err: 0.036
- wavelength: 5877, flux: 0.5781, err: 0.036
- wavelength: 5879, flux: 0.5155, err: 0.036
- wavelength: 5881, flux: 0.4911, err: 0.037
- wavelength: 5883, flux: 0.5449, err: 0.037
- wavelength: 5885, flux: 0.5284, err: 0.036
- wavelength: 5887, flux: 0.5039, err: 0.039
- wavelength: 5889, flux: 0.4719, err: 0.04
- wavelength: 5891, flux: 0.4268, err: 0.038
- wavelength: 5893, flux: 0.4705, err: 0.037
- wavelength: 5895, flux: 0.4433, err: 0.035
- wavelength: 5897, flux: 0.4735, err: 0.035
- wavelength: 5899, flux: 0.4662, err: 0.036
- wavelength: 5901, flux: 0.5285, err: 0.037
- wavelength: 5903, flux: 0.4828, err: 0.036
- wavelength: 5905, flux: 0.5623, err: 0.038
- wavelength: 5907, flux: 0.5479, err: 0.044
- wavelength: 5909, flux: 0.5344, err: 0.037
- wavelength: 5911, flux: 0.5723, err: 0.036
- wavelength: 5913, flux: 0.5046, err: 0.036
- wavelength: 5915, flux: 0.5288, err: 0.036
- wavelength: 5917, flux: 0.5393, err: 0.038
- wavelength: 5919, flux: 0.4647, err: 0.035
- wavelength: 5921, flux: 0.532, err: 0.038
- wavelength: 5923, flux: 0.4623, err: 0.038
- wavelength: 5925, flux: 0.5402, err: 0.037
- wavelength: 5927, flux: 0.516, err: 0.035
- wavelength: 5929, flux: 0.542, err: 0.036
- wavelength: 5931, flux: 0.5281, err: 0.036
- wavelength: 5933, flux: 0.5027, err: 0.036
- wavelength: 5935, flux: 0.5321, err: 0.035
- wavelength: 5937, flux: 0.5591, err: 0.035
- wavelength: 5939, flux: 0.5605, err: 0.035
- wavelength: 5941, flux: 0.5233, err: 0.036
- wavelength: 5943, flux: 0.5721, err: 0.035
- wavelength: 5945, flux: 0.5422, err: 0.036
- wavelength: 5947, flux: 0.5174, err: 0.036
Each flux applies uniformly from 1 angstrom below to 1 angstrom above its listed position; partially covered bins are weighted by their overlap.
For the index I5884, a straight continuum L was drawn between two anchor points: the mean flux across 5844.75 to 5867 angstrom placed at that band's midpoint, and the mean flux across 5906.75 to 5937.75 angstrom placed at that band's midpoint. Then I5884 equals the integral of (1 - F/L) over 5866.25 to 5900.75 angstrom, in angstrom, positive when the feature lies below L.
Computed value 2.0 angstrom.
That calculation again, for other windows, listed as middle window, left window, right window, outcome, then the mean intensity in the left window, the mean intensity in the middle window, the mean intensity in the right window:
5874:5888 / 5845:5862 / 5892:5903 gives -0.55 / 0.556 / 0.527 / 0.477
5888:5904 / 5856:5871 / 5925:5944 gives 2.22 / 0.553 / 0.47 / 0.537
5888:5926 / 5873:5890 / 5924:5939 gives 1.86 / 0.524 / 0.503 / 0.533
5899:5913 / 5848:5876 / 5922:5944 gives 0.16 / 0.546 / 0.531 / 0.531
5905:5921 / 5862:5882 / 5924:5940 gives 0.25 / 0.545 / 0.53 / 0.535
